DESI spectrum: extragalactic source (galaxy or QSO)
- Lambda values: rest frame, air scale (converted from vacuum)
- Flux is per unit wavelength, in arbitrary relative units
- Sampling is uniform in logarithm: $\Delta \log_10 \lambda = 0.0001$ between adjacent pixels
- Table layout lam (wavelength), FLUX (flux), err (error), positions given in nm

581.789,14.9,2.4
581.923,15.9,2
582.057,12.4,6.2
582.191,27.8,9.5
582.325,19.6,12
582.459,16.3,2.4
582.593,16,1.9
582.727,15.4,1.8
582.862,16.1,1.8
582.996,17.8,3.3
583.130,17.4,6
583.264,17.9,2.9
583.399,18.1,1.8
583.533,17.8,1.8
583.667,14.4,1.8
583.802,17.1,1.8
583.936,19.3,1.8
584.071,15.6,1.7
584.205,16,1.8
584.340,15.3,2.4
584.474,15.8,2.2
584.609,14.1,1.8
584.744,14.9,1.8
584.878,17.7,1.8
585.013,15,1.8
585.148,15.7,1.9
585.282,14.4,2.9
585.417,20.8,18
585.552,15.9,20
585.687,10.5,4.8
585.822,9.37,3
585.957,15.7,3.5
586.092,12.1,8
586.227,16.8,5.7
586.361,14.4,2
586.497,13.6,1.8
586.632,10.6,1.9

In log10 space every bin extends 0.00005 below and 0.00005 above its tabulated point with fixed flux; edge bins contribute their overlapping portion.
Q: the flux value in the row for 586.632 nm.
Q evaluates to 10.6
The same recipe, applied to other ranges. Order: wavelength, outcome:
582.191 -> 27.8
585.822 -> 9.37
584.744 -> 14.9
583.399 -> 18.1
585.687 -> 10.5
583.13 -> 17.4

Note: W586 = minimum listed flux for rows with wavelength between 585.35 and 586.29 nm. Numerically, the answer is 9.37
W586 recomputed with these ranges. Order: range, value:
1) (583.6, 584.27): 14.4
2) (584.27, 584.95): 14.1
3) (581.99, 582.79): 12.4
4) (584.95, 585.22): 15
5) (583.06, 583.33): 17.4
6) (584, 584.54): 15.3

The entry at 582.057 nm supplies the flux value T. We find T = 12.4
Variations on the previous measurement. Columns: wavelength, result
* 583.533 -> 17.8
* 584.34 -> 15.3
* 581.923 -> 15.9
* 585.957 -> 15.7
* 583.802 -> 17.1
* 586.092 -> 12.1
